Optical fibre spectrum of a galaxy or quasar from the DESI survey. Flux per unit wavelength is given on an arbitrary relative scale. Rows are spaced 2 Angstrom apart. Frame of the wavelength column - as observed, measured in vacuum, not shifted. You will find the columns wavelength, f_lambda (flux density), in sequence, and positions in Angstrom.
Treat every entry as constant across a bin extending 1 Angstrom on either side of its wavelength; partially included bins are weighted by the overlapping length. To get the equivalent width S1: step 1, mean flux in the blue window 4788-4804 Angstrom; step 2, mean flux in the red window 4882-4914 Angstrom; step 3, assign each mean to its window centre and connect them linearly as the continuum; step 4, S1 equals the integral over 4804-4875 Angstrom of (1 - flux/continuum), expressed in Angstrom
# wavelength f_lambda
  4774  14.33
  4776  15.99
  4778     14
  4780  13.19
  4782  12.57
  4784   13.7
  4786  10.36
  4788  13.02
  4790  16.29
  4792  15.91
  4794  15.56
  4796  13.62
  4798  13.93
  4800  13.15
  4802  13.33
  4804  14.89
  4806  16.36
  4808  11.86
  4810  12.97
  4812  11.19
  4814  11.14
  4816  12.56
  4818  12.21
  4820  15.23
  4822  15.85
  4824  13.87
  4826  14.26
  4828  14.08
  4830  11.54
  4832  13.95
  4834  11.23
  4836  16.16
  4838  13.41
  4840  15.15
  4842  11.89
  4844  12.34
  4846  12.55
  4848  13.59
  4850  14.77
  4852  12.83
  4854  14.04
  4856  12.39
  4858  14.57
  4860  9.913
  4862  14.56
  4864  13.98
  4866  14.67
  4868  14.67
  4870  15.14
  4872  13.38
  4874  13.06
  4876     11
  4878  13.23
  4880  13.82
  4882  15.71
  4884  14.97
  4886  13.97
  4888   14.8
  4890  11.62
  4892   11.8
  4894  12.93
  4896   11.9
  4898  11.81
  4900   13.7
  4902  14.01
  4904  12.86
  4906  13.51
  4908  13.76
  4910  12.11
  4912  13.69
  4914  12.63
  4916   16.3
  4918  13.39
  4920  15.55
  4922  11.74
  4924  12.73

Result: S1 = 2.26 Angstrom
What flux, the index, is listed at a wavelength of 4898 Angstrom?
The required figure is 11.81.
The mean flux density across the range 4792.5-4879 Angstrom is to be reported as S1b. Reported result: 13.5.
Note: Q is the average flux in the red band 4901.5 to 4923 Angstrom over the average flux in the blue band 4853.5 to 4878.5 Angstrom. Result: 1.01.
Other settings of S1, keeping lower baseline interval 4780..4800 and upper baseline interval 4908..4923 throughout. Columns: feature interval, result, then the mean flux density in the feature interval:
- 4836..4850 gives 0.3 Angstrom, 13.5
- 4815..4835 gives 0.4 Angstrom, 13.5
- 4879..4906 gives 0.6 Angstrom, 13.4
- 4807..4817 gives 1.3 Angstrom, 11.9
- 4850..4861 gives 0.6 Angstrom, 12.9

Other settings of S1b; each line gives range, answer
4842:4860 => 13.1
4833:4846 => 13.3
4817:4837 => 13.8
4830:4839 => 13.4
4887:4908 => 12.9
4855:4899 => 13.4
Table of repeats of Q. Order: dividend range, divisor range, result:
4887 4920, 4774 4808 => 0.94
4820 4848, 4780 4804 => 0.99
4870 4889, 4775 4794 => 0.99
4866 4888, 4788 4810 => 0.97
